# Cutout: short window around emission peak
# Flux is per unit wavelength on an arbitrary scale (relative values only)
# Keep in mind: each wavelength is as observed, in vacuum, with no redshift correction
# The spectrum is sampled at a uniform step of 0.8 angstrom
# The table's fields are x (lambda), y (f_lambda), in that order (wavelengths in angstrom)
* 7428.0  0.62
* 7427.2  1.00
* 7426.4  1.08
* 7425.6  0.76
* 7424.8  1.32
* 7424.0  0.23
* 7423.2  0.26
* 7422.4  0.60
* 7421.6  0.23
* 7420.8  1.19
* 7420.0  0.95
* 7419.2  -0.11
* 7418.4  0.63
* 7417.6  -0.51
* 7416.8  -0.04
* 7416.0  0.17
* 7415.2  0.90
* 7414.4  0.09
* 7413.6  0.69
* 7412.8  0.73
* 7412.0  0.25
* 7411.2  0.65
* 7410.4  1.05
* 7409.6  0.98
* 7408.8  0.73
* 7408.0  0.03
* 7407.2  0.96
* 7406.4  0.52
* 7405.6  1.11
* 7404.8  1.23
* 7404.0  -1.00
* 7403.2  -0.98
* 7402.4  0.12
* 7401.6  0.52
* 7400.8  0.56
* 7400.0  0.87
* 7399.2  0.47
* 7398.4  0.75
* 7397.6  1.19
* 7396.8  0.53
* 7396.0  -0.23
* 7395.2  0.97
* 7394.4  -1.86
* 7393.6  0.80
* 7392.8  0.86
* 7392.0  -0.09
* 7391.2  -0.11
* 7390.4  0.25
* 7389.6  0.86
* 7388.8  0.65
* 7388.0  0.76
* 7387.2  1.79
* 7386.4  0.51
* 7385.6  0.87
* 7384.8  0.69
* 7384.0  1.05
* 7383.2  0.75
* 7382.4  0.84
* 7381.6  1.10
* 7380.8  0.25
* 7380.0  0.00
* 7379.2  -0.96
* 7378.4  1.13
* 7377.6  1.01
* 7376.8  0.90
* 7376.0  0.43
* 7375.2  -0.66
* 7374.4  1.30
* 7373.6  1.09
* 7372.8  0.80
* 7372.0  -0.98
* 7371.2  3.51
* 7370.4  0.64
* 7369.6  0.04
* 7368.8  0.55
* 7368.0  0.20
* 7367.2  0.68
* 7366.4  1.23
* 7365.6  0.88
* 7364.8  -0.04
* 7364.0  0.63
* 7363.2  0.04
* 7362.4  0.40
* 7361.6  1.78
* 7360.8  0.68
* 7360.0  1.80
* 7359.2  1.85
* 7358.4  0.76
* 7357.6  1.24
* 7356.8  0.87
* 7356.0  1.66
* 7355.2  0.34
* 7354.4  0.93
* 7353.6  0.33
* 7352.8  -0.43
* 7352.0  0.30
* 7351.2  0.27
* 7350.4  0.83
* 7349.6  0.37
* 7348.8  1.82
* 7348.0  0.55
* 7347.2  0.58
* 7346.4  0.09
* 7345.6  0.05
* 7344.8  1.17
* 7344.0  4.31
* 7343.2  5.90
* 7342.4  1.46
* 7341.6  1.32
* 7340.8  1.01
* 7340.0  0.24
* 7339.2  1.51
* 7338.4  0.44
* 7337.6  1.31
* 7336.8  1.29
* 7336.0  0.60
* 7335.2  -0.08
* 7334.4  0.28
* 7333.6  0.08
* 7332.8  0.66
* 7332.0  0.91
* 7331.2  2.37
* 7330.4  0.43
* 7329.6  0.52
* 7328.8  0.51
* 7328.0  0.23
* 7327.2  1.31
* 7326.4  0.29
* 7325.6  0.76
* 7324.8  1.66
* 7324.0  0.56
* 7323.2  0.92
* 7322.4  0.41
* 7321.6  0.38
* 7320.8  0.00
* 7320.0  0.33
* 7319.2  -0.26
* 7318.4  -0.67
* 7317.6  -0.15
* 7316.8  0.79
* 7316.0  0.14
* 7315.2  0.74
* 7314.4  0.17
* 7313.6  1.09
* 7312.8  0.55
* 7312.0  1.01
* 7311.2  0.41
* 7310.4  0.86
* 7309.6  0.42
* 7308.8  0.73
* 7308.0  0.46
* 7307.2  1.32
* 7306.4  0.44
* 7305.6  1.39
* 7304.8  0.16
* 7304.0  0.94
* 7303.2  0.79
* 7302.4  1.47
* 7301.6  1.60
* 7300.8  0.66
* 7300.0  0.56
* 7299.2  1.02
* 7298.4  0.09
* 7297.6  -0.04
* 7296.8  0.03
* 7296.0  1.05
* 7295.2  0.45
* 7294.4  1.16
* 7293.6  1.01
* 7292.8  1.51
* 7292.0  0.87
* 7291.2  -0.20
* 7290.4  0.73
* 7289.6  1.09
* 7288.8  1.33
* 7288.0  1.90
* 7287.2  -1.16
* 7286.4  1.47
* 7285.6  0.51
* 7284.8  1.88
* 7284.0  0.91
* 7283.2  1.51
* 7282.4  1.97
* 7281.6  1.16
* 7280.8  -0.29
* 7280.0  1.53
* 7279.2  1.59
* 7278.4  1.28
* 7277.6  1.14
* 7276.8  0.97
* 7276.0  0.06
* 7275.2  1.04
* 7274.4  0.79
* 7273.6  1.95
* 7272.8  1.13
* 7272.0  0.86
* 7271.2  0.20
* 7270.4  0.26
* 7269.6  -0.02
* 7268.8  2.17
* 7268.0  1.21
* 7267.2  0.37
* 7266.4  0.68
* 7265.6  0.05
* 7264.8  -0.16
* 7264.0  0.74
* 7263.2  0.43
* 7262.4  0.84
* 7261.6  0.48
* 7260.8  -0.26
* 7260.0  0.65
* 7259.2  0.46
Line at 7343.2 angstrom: [S II]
